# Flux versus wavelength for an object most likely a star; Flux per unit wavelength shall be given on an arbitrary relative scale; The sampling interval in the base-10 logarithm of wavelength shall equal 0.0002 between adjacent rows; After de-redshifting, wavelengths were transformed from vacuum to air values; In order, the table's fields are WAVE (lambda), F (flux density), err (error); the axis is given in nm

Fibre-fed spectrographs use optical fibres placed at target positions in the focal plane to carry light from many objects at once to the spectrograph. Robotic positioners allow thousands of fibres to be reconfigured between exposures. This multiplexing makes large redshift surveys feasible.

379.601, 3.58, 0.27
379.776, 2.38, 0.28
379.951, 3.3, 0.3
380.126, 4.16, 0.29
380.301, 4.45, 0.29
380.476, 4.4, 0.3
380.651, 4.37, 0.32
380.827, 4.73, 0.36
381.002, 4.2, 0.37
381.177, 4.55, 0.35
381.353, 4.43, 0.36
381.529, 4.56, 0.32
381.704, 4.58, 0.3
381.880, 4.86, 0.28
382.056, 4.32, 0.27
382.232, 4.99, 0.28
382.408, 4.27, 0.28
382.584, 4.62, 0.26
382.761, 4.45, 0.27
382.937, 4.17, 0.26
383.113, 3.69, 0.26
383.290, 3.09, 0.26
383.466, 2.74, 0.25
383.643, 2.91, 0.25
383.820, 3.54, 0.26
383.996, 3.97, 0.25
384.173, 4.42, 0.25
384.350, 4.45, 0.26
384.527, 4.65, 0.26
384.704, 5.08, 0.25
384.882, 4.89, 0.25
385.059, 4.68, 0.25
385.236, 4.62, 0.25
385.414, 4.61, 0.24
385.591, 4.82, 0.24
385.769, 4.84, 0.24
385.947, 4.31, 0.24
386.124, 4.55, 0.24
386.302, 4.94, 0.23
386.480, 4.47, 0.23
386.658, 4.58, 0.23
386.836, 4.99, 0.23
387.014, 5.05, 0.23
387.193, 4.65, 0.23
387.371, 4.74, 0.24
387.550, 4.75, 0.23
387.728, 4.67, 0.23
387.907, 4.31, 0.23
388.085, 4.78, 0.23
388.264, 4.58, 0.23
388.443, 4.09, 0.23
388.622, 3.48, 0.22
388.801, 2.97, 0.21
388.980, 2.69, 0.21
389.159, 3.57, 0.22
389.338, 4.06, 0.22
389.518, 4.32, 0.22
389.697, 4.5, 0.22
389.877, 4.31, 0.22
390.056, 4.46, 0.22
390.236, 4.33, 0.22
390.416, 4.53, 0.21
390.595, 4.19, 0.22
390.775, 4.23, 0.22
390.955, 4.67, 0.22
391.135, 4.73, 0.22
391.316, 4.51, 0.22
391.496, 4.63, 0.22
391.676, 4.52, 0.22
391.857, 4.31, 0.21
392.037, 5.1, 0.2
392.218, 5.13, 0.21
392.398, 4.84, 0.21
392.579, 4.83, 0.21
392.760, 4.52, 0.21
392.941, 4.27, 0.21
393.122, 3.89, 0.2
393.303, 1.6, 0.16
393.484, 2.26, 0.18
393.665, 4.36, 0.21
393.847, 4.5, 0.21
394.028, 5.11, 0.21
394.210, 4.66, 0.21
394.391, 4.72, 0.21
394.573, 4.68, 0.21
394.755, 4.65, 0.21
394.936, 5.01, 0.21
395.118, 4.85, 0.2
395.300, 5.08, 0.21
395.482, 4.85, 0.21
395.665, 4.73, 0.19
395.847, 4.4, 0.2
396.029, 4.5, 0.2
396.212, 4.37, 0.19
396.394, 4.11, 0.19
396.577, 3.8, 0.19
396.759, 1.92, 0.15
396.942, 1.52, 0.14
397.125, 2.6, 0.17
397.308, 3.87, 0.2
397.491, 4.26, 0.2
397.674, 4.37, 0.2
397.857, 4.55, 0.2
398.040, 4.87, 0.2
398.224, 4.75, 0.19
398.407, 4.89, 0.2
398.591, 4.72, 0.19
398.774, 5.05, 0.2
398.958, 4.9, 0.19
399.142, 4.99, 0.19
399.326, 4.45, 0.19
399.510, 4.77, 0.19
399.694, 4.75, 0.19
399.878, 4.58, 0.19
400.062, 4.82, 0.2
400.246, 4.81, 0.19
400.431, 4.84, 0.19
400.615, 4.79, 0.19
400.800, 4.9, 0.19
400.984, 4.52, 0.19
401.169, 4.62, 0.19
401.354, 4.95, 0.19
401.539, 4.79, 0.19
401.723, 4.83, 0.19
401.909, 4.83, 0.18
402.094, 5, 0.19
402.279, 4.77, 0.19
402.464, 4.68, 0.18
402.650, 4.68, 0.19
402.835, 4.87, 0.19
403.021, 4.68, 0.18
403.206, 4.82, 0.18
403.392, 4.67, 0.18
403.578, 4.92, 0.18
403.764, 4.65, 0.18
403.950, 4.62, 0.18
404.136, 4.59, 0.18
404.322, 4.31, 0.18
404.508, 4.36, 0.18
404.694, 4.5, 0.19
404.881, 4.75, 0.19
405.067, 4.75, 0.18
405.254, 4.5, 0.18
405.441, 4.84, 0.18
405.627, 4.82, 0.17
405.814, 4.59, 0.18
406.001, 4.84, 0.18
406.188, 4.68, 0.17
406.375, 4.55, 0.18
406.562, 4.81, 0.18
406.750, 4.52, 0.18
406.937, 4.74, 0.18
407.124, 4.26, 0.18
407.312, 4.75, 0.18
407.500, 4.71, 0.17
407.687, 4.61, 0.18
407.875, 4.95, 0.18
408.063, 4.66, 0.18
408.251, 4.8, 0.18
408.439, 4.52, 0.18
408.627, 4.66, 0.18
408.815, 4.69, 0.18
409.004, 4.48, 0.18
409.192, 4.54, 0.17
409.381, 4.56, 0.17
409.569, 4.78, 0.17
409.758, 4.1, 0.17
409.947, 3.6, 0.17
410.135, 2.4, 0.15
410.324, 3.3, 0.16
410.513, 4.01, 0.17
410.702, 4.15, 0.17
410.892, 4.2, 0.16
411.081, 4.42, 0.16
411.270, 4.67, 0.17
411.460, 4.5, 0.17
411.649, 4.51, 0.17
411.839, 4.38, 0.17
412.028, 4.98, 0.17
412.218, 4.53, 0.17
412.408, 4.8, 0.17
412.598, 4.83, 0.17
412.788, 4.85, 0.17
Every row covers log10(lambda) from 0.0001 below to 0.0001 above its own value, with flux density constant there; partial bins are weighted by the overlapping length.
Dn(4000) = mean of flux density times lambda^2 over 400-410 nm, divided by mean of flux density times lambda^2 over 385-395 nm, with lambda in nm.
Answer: 1.1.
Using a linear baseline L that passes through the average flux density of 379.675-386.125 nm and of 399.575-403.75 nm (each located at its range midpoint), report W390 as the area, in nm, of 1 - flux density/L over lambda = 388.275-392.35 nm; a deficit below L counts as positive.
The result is 0.19 nm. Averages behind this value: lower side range 4.26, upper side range 4.78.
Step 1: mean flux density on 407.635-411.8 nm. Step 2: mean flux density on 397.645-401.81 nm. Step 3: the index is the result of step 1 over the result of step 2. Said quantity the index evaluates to 0.91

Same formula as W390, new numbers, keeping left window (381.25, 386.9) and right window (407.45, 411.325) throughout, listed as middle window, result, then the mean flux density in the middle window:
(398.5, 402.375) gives -0.408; 4.79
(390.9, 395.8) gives -0.142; 4.48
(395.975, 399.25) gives 0.175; 4.11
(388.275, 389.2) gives 0.193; 3.45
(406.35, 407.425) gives -0.072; 4.61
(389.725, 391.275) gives -0.027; 4.44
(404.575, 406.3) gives -0.145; 4.69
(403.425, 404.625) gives -0.069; 4.58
